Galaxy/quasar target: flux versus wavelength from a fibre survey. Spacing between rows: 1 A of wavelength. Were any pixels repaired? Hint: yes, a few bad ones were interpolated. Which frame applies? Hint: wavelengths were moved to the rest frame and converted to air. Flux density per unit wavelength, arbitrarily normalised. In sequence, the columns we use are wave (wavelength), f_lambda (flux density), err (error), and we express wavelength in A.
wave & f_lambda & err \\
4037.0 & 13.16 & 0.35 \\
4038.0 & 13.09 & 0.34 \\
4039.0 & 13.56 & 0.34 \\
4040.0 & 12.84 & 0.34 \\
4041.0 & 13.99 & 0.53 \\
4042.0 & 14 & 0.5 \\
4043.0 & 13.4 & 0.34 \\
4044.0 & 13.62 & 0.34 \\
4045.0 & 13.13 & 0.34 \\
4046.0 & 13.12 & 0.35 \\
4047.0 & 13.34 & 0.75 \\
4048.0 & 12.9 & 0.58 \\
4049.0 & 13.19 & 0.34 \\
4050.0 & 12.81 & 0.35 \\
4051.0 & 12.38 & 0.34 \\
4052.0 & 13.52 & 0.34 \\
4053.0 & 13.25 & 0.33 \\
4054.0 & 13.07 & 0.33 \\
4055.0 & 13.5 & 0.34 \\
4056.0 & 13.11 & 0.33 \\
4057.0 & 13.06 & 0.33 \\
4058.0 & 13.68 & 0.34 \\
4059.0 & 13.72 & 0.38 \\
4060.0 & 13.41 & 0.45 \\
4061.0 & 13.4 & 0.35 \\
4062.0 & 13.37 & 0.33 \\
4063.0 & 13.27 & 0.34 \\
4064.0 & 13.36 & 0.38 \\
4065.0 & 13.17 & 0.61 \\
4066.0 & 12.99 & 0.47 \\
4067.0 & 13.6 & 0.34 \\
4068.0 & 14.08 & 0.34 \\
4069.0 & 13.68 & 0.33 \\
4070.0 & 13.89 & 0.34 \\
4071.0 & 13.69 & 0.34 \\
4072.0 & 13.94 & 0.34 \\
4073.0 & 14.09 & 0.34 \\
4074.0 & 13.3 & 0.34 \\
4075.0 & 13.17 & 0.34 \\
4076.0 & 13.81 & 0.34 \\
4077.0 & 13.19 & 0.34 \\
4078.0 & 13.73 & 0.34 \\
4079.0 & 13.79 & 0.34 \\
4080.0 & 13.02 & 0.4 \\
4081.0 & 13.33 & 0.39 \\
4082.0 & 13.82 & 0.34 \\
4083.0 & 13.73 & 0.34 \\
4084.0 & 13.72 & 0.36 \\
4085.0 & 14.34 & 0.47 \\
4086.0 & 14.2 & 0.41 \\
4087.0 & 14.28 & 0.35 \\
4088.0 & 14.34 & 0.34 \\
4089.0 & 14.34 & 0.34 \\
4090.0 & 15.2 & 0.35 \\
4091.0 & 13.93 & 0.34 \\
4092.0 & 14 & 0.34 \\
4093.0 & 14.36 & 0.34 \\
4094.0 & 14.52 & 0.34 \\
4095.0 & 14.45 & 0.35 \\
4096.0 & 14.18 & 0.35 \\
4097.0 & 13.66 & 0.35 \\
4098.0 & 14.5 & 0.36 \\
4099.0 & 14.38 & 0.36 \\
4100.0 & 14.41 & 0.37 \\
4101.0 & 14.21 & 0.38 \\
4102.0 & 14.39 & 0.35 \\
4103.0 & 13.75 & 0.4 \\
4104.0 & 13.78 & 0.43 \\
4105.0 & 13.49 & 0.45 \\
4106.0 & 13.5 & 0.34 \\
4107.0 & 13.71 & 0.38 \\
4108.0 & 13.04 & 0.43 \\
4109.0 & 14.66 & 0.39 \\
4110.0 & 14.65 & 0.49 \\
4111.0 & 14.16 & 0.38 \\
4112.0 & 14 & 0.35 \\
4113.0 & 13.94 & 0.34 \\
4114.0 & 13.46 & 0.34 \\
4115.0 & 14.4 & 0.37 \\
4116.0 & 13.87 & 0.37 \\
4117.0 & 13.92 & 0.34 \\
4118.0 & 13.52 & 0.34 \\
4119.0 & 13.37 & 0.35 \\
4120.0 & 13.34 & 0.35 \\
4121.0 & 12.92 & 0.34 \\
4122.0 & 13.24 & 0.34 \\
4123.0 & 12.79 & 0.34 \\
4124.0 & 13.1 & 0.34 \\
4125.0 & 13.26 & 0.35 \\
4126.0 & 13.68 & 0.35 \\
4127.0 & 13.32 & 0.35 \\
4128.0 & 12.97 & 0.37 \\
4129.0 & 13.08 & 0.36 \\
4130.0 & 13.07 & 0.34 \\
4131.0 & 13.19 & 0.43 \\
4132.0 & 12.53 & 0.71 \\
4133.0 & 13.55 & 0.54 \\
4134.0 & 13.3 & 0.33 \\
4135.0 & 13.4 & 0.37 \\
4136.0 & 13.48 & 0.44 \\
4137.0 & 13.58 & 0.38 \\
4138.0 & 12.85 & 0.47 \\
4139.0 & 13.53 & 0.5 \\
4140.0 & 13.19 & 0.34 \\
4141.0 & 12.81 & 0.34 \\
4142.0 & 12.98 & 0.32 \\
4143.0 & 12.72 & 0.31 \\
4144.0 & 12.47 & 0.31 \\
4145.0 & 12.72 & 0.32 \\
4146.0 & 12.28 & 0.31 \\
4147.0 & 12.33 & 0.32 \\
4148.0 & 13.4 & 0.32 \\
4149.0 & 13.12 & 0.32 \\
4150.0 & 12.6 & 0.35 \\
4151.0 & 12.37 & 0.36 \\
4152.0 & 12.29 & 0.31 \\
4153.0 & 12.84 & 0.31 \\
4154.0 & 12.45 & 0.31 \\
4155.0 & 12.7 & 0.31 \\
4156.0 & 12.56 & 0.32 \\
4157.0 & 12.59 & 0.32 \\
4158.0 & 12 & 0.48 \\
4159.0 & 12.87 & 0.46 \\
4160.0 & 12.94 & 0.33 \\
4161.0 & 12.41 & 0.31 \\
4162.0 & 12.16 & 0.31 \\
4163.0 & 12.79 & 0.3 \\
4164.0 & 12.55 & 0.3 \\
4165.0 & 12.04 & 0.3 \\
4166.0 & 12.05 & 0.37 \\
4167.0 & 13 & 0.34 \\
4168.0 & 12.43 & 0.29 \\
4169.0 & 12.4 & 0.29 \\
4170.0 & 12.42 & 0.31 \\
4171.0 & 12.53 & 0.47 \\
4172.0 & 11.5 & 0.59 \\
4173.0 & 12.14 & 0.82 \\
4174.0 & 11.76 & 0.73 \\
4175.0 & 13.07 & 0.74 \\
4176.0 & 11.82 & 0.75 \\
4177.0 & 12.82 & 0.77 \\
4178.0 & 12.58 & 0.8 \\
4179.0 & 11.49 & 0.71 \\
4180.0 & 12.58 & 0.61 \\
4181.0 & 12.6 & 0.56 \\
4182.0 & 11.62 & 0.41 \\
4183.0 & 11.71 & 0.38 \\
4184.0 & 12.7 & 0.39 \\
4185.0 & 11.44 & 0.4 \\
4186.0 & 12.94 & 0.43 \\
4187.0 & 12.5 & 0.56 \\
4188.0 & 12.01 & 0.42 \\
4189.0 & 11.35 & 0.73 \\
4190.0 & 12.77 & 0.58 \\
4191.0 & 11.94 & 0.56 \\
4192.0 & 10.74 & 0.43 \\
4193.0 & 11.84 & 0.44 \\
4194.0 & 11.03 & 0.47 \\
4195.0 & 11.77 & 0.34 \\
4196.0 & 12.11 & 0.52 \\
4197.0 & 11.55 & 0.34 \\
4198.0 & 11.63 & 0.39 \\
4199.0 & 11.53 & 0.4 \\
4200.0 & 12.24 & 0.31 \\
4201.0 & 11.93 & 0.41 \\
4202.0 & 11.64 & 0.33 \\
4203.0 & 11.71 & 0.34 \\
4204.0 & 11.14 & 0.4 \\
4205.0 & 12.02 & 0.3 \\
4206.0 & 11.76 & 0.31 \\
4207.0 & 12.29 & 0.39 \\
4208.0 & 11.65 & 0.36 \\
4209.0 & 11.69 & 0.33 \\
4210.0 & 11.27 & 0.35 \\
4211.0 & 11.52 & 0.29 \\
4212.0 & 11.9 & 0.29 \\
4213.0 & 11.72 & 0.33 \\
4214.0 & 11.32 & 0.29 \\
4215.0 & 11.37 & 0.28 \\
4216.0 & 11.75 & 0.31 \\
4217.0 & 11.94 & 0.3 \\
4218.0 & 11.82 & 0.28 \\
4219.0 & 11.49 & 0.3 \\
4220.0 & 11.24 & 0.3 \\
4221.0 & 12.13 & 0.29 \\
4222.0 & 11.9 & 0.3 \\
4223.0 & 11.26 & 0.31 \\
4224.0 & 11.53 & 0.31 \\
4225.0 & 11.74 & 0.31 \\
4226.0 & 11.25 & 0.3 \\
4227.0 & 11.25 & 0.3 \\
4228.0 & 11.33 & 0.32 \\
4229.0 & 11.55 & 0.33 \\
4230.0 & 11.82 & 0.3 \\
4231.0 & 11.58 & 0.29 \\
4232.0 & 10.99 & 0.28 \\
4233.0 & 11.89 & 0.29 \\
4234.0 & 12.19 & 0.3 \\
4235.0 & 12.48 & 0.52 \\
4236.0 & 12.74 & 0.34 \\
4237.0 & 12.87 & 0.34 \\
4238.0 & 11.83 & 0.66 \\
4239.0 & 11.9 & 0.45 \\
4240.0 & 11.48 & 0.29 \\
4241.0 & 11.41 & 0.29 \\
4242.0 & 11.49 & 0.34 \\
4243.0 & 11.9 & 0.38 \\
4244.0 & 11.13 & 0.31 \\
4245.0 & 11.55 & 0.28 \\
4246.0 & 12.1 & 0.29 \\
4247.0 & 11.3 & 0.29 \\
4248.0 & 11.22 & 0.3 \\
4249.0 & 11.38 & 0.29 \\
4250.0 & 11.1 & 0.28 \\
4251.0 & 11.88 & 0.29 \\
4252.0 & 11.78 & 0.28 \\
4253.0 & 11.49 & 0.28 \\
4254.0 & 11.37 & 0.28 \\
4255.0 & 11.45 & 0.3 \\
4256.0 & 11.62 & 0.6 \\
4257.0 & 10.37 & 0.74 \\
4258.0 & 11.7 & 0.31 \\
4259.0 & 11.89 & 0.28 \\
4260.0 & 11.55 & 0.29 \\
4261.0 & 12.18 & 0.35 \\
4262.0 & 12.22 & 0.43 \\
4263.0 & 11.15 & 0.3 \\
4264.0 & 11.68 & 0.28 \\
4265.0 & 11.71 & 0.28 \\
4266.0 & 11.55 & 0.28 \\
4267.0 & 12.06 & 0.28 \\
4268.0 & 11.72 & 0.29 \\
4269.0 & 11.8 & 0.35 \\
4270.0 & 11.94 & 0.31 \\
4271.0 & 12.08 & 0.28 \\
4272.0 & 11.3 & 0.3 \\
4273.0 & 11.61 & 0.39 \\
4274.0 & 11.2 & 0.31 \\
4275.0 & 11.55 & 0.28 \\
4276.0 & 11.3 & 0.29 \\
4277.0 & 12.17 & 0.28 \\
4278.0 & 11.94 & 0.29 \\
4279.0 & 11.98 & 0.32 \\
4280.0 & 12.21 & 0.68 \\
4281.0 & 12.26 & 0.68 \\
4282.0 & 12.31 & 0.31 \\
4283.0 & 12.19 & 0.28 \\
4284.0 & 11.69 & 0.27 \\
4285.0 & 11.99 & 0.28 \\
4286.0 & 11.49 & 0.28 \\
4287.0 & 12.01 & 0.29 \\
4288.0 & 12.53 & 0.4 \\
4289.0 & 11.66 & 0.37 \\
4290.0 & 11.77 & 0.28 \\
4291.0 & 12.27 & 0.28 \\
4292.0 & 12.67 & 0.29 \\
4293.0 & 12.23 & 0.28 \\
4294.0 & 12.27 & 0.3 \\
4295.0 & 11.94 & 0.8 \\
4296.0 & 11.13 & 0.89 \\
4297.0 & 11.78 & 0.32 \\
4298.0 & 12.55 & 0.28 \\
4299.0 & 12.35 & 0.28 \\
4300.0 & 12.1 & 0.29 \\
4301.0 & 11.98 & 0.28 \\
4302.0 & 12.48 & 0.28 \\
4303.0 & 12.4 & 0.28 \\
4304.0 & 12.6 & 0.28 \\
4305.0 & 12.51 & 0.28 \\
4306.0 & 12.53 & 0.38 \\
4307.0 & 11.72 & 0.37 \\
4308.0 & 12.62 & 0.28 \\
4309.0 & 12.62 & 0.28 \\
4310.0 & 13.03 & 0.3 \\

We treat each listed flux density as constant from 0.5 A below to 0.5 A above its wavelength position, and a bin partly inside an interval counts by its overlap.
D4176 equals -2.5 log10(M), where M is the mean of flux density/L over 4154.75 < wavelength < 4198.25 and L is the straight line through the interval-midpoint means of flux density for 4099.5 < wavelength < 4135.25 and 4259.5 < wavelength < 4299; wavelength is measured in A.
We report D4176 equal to 0.07 mag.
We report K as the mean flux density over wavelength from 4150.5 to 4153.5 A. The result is 12.5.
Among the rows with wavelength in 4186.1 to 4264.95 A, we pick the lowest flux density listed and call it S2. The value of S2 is 10.37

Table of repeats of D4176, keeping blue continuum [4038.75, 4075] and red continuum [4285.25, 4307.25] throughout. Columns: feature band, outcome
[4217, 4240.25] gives 0.07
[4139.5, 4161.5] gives 0.02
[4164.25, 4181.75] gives 0.04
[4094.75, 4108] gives -0.07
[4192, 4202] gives 0.09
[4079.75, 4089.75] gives -0.06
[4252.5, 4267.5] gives 0.07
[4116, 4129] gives -0.02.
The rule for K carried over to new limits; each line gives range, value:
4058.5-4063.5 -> 13.4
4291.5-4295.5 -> 12.3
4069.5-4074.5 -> 13.8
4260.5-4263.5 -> 11.8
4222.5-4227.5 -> 11.4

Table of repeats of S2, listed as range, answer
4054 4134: 12.53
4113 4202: 10.74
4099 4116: 13.04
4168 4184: 11.49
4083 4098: 13.66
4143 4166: 12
